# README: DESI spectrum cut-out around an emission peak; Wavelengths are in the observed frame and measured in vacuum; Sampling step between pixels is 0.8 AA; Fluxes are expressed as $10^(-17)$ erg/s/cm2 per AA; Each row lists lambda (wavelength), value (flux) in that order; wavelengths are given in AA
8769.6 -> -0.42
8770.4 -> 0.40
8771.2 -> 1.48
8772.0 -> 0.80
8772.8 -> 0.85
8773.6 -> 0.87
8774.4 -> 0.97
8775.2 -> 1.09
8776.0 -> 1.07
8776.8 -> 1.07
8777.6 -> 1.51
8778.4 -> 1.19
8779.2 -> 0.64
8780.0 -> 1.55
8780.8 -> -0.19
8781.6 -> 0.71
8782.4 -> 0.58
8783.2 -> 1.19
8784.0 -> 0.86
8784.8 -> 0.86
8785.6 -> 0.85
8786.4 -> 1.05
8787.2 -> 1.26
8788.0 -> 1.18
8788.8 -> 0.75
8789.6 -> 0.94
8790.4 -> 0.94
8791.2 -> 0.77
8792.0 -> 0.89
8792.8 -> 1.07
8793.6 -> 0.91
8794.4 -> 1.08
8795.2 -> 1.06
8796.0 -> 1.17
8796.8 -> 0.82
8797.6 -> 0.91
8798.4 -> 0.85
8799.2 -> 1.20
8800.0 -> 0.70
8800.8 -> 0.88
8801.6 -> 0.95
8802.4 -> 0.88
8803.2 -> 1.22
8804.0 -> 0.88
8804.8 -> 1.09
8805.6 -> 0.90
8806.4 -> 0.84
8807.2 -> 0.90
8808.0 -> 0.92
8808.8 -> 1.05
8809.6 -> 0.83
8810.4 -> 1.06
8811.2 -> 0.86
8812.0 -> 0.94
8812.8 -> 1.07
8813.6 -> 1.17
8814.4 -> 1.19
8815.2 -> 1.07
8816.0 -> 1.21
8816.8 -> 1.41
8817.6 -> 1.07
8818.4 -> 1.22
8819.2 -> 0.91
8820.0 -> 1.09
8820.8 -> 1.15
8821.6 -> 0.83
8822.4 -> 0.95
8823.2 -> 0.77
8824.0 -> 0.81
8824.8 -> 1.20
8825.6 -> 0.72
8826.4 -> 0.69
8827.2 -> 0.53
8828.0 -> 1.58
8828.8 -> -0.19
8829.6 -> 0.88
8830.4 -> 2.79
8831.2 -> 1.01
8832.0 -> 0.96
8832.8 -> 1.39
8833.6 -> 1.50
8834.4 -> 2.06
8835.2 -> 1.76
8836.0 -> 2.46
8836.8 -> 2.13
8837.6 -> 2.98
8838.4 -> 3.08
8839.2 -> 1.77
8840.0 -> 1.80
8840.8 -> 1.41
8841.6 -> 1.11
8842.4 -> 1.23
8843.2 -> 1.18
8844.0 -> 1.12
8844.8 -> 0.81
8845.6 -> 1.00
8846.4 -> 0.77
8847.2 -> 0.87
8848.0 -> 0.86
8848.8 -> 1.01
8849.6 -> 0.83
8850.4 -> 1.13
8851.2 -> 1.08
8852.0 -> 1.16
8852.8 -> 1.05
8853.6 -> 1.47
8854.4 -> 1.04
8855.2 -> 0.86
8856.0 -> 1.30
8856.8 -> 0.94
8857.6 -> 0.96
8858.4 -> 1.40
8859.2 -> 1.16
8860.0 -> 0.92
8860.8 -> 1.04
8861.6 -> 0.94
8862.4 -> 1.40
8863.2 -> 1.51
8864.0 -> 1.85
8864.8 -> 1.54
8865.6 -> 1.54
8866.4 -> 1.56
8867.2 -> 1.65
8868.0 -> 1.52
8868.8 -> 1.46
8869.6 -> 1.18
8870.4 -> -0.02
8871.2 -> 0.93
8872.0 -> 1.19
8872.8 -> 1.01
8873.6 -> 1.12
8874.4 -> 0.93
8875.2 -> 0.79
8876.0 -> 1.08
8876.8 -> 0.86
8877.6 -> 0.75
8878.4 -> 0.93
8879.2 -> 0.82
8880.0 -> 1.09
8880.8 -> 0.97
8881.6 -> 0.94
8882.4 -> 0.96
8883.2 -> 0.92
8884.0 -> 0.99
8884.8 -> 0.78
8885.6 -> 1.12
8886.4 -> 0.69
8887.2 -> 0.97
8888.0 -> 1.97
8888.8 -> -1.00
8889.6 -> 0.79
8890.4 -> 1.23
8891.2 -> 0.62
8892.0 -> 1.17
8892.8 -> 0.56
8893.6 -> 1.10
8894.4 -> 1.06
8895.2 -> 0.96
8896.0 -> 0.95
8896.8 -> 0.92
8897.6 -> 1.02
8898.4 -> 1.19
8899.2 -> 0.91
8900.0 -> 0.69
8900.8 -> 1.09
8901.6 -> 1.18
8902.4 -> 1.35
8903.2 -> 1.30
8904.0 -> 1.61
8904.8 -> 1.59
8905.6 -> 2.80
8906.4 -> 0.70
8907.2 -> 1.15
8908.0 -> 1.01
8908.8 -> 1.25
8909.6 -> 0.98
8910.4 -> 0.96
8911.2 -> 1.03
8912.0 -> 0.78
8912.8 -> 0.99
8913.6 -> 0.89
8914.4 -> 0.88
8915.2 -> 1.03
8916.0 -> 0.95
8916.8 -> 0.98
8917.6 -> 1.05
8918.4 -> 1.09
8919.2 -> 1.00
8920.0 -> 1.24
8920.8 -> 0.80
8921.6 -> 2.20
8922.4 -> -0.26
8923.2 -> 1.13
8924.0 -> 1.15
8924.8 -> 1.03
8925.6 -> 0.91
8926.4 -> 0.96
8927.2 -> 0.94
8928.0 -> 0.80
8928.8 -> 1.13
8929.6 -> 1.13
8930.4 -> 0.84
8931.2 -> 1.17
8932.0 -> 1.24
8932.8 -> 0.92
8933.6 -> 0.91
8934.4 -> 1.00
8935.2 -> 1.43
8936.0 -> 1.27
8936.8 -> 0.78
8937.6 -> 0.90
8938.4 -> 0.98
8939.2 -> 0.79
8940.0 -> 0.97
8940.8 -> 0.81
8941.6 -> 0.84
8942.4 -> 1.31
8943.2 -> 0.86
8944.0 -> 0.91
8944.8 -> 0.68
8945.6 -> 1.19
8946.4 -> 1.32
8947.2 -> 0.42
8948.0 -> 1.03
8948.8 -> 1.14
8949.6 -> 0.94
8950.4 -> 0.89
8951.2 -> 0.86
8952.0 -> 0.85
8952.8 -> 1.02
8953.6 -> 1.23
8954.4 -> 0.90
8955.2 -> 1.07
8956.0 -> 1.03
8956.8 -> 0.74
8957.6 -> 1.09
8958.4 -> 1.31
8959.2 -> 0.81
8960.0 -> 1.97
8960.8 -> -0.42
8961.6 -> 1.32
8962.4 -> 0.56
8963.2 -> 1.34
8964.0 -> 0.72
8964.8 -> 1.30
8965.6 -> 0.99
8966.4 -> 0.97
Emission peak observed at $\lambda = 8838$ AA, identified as H-alpha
